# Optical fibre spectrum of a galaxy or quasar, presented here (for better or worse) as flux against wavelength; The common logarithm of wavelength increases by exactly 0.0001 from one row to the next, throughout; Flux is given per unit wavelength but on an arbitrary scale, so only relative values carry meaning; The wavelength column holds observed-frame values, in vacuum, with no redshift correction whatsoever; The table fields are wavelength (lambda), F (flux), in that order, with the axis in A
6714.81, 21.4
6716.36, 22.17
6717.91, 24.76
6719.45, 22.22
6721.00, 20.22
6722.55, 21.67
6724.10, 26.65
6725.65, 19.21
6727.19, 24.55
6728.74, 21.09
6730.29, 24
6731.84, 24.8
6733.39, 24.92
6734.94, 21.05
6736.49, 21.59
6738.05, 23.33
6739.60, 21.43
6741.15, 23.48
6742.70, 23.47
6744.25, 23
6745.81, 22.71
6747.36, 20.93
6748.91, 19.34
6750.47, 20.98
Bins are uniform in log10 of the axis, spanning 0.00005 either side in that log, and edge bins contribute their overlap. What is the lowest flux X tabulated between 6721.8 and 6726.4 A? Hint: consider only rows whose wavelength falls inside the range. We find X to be 19.21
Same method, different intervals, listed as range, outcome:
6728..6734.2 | 21.09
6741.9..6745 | 23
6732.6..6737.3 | 21.05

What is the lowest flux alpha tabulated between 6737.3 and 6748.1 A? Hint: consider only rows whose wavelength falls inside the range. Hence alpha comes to 20.93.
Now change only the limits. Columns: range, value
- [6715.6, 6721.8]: 20.22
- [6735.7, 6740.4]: 21.43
